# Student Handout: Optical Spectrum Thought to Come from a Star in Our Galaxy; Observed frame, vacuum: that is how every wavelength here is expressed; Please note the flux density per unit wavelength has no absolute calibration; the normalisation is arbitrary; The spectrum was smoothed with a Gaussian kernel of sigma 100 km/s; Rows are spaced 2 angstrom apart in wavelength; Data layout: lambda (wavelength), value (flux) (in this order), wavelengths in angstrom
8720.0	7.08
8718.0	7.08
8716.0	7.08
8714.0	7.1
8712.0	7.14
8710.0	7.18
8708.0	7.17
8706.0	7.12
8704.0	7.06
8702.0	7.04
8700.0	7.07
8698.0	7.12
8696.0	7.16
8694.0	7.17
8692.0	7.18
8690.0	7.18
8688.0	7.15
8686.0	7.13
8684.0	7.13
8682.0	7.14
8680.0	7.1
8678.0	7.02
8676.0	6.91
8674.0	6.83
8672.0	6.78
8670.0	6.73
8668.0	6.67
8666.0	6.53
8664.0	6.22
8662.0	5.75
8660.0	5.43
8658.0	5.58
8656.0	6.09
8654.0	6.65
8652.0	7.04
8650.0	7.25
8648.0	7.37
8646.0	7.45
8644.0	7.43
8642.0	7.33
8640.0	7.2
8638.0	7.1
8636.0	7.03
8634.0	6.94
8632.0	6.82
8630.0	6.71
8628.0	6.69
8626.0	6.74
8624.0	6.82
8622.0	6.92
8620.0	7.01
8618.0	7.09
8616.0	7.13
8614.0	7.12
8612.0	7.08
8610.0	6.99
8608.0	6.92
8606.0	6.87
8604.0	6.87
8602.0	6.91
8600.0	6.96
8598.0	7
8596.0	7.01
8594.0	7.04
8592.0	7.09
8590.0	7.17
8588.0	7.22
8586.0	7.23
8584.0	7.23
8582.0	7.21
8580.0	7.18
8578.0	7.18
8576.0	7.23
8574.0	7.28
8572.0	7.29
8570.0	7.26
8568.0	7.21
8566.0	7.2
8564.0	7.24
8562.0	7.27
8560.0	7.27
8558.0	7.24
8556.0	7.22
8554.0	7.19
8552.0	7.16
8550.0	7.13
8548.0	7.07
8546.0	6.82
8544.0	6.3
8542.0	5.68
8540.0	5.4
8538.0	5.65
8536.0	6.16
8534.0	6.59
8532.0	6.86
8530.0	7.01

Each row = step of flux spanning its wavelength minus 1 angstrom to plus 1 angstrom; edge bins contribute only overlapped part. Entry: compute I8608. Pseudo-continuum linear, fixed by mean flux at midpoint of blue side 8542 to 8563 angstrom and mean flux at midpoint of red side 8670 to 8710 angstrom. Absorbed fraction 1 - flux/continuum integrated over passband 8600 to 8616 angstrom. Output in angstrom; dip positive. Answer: 0.1 angstrom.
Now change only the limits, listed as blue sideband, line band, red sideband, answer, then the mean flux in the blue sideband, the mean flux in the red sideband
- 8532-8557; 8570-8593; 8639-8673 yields -2.18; 6.54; 6.68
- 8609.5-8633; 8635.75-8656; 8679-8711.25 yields -0.41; 6.93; 7.13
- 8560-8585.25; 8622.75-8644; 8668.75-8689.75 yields 0.41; 7.23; 6.99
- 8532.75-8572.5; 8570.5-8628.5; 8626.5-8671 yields -2.44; 6.81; 6.73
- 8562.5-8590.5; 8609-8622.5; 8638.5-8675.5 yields -0.17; 7.23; 6.69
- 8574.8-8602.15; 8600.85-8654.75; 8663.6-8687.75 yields -0.06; 7.13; 6.87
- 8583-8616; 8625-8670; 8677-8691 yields 2.29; 7.05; 7.12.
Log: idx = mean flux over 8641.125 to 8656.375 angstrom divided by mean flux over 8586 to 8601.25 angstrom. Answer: 1.0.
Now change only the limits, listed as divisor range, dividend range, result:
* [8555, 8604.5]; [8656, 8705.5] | 0.95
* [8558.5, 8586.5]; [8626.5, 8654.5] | 0.98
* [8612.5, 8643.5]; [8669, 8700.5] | 1.01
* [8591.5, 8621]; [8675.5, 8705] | 1.01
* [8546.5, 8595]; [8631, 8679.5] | 0.94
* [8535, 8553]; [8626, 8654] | 1.11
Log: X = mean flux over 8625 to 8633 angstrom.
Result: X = 6.74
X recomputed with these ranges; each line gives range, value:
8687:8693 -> 7.17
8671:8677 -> 6.84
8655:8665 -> 5.81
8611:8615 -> 7.1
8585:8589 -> 7.22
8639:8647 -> 7.35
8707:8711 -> 7.17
